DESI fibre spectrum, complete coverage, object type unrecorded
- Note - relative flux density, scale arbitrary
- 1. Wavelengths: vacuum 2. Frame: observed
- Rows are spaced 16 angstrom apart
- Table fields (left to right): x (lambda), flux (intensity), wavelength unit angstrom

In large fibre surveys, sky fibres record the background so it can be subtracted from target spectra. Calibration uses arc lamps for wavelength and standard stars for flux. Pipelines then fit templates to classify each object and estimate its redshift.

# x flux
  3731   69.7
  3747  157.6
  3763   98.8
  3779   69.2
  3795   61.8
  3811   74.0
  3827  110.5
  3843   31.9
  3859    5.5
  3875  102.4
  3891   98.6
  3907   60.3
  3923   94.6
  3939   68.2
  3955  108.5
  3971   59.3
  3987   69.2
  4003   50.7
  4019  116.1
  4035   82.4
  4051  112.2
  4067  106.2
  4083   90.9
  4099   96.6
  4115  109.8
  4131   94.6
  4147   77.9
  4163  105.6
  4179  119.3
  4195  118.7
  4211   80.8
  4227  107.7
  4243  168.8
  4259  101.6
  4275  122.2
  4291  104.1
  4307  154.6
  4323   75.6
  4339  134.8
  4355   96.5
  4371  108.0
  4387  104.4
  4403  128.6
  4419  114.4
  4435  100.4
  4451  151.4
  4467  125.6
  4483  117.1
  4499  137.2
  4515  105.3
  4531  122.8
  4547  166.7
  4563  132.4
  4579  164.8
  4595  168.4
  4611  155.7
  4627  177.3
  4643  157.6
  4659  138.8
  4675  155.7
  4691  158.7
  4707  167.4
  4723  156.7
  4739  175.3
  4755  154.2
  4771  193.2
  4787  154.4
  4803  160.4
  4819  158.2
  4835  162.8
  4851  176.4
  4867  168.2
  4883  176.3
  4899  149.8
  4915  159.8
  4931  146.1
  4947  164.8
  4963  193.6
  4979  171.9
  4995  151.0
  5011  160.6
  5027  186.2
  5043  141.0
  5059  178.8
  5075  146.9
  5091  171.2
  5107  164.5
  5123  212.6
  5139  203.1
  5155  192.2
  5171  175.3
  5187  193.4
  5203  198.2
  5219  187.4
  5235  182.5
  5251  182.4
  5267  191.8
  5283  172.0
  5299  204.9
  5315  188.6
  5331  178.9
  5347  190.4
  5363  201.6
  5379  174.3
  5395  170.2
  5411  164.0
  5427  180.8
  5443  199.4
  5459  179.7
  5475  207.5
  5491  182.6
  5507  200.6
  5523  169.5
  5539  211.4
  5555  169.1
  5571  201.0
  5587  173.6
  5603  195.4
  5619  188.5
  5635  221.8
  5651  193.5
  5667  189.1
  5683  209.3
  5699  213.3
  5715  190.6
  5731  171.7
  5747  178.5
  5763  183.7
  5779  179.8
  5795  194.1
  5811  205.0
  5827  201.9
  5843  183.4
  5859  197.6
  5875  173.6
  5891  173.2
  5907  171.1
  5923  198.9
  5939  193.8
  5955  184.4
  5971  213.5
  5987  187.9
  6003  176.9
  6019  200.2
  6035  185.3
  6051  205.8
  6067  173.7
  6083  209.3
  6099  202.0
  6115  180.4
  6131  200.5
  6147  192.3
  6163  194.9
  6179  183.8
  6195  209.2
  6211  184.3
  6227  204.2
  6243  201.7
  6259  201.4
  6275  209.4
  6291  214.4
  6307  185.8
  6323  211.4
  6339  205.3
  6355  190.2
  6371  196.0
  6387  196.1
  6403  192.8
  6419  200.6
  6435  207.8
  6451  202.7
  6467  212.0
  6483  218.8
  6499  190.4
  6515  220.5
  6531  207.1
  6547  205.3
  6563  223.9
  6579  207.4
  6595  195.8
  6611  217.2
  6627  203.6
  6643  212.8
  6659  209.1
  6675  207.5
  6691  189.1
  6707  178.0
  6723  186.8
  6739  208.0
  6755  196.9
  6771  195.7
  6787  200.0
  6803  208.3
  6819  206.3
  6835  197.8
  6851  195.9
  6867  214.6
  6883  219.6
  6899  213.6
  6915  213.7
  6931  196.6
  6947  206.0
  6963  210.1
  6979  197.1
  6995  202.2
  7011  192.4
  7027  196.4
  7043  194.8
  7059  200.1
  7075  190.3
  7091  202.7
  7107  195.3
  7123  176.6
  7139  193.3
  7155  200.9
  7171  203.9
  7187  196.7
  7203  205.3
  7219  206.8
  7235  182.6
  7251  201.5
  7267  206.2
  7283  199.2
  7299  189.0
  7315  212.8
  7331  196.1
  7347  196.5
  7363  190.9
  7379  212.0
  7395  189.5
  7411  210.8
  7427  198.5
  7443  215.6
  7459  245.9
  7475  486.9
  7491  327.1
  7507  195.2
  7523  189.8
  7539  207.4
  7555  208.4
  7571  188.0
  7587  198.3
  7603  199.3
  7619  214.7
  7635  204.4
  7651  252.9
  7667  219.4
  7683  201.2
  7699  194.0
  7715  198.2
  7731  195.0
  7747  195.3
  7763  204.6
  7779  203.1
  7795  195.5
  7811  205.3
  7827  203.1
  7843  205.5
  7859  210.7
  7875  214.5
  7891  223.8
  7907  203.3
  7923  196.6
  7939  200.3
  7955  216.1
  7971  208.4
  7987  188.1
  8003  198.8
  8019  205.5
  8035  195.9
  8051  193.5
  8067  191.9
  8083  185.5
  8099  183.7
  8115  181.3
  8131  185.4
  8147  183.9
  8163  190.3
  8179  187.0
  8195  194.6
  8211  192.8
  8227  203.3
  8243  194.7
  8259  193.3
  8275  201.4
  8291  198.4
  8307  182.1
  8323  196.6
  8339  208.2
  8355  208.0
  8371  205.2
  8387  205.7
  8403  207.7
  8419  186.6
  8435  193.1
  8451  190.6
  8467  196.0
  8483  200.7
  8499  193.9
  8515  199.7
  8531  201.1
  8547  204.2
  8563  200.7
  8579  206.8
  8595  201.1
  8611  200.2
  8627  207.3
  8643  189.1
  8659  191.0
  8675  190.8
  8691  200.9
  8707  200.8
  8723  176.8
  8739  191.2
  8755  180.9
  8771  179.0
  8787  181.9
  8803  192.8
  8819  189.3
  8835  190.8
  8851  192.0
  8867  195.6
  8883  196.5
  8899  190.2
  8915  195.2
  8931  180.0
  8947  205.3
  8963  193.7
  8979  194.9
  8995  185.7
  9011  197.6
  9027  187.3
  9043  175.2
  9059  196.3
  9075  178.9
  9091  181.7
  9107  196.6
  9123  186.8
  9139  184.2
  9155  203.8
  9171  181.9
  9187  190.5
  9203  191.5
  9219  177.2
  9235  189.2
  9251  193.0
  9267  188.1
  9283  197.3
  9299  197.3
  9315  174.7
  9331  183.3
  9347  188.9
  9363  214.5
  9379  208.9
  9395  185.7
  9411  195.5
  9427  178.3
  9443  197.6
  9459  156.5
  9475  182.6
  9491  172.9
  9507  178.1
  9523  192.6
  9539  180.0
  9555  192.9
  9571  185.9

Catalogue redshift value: 0.138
